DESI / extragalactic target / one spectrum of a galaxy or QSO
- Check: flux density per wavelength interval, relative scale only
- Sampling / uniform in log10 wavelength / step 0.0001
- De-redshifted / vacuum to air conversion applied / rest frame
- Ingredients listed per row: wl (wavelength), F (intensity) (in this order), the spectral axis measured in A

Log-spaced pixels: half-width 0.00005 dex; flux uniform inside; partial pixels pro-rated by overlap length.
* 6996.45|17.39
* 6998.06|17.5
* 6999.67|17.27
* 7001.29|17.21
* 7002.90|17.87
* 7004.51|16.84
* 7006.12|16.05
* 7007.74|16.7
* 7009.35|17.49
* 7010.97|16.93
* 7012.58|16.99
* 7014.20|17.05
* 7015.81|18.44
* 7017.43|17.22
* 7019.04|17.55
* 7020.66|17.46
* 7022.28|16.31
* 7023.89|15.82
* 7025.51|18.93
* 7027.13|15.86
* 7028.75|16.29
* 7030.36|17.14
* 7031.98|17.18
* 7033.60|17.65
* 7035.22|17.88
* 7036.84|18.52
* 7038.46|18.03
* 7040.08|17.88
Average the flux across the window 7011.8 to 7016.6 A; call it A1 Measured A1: 17.5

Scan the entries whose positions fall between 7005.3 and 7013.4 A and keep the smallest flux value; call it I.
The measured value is 16.05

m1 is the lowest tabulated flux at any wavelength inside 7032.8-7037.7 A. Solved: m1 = 17.65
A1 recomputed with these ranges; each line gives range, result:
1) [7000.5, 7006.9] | 17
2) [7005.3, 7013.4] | 16.8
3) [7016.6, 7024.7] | 16.9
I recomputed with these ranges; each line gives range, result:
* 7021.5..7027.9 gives 15.82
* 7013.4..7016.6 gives 17.05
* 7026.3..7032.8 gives 15.86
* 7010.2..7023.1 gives 16.31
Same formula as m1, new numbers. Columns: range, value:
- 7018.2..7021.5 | 17.46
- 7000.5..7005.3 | 16.84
